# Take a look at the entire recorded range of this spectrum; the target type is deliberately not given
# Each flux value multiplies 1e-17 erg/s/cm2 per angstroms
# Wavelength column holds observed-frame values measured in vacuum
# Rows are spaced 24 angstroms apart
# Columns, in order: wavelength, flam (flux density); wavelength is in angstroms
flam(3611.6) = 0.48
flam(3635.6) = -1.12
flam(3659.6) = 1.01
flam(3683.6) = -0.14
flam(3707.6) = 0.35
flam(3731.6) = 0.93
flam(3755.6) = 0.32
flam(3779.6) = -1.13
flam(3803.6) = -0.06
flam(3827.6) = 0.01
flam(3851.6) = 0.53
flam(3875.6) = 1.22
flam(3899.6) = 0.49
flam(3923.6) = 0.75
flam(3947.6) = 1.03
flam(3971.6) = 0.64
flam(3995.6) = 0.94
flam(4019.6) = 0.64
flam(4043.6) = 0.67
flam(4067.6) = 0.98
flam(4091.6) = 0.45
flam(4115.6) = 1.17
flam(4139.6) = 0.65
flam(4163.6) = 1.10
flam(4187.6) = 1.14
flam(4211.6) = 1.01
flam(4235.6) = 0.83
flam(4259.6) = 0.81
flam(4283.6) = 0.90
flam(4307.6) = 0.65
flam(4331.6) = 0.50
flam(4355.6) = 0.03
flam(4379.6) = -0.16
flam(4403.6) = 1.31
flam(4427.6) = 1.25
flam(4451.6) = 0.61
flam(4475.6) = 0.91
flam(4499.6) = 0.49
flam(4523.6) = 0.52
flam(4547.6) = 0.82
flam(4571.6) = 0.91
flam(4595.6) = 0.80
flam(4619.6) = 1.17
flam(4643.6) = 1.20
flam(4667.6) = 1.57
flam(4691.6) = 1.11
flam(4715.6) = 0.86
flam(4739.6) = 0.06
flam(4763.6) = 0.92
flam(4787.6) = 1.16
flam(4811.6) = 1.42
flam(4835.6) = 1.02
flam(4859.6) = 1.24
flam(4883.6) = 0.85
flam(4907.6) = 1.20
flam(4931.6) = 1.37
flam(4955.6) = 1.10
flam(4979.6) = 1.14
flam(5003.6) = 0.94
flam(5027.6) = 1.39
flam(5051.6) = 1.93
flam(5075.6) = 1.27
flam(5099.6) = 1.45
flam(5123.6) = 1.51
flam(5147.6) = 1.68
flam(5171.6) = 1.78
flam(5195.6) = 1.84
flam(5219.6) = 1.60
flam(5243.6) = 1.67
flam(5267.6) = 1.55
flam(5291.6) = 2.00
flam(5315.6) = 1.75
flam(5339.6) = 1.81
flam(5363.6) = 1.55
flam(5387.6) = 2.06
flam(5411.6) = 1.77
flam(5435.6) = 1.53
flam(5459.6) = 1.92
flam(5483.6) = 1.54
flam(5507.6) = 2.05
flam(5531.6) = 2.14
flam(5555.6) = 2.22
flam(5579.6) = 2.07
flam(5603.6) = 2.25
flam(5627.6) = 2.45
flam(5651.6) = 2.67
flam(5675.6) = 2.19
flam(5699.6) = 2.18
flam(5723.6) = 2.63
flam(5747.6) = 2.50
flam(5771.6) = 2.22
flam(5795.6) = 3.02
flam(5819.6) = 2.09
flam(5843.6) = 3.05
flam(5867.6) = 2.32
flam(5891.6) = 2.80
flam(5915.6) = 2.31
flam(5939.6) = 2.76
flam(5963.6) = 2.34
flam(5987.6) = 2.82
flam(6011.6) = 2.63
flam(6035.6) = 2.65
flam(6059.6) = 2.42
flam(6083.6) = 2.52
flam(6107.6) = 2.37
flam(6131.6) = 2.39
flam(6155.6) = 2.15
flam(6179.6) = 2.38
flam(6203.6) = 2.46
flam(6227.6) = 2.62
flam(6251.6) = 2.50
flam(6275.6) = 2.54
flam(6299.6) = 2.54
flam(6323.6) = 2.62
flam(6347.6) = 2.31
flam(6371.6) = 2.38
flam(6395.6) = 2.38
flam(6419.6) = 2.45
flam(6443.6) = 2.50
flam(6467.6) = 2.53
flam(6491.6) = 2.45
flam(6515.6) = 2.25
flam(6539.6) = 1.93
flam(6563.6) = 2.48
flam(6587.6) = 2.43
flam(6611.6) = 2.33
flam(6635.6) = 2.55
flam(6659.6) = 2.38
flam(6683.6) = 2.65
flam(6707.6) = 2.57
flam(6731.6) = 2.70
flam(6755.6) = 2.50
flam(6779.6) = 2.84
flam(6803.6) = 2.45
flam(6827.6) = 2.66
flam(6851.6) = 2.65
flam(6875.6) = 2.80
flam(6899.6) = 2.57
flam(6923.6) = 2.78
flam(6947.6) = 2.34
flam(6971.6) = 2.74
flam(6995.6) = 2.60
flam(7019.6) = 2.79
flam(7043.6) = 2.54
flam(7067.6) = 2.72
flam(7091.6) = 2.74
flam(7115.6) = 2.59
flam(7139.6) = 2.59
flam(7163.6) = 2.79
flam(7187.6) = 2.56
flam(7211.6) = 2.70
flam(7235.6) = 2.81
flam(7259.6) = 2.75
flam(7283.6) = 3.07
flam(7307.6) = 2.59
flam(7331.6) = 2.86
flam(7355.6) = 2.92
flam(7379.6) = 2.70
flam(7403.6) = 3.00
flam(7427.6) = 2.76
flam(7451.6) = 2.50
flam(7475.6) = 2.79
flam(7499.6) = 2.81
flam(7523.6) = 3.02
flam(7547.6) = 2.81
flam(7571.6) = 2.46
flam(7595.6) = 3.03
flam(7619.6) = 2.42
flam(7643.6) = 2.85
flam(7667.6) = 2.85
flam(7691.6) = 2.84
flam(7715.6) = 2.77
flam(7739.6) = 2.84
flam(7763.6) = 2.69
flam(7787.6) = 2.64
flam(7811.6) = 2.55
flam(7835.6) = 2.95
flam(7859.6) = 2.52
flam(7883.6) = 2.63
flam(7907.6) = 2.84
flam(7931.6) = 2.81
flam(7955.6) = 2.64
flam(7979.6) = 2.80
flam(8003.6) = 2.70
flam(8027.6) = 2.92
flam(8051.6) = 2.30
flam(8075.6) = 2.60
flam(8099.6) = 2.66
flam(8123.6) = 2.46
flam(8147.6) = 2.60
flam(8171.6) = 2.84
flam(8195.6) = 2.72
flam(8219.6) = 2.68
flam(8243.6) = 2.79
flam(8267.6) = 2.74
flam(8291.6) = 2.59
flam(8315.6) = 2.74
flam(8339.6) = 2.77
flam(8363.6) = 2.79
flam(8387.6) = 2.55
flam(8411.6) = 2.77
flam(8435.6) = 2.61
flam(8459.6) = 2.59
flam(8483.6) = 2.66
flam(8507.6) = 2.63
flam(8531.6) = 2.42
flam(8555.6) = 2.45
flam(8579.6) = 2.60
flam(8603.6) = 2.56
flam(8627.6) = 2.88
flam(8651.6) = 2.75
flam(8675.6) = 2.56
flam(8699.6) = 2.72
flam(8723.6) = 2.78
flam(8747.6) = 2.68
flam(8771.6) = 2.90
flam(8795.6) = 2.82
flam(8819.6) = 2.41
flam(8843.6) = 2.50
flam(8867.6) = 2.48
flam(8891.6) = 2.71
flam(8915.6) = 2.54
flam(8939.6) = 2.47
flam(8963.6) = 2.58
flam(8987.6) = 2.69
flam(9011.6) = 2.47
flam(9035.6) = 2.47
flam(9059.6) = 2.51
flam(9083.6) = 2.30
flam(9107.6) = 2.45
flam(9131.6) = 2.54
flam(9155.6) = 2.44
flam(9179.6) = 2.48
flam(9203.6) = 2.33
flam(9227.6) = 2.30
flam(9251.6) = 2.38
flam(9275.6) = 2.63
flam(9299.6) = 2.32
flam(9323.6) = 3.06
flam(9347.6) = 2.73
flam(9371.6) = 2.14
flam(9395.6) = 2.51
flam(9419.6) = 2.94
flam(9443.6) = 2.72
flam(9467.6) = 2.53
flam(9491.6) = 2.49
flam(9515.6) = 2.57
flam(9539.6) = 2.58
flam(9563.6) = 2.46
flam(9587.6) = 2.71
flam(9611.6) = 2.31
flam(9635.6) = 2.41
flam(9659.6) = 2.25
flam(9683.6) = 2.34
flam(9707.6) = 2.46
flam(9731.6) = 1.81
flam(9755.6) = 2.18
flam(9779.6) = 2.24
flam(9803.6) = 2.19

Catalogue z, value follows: 0.26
